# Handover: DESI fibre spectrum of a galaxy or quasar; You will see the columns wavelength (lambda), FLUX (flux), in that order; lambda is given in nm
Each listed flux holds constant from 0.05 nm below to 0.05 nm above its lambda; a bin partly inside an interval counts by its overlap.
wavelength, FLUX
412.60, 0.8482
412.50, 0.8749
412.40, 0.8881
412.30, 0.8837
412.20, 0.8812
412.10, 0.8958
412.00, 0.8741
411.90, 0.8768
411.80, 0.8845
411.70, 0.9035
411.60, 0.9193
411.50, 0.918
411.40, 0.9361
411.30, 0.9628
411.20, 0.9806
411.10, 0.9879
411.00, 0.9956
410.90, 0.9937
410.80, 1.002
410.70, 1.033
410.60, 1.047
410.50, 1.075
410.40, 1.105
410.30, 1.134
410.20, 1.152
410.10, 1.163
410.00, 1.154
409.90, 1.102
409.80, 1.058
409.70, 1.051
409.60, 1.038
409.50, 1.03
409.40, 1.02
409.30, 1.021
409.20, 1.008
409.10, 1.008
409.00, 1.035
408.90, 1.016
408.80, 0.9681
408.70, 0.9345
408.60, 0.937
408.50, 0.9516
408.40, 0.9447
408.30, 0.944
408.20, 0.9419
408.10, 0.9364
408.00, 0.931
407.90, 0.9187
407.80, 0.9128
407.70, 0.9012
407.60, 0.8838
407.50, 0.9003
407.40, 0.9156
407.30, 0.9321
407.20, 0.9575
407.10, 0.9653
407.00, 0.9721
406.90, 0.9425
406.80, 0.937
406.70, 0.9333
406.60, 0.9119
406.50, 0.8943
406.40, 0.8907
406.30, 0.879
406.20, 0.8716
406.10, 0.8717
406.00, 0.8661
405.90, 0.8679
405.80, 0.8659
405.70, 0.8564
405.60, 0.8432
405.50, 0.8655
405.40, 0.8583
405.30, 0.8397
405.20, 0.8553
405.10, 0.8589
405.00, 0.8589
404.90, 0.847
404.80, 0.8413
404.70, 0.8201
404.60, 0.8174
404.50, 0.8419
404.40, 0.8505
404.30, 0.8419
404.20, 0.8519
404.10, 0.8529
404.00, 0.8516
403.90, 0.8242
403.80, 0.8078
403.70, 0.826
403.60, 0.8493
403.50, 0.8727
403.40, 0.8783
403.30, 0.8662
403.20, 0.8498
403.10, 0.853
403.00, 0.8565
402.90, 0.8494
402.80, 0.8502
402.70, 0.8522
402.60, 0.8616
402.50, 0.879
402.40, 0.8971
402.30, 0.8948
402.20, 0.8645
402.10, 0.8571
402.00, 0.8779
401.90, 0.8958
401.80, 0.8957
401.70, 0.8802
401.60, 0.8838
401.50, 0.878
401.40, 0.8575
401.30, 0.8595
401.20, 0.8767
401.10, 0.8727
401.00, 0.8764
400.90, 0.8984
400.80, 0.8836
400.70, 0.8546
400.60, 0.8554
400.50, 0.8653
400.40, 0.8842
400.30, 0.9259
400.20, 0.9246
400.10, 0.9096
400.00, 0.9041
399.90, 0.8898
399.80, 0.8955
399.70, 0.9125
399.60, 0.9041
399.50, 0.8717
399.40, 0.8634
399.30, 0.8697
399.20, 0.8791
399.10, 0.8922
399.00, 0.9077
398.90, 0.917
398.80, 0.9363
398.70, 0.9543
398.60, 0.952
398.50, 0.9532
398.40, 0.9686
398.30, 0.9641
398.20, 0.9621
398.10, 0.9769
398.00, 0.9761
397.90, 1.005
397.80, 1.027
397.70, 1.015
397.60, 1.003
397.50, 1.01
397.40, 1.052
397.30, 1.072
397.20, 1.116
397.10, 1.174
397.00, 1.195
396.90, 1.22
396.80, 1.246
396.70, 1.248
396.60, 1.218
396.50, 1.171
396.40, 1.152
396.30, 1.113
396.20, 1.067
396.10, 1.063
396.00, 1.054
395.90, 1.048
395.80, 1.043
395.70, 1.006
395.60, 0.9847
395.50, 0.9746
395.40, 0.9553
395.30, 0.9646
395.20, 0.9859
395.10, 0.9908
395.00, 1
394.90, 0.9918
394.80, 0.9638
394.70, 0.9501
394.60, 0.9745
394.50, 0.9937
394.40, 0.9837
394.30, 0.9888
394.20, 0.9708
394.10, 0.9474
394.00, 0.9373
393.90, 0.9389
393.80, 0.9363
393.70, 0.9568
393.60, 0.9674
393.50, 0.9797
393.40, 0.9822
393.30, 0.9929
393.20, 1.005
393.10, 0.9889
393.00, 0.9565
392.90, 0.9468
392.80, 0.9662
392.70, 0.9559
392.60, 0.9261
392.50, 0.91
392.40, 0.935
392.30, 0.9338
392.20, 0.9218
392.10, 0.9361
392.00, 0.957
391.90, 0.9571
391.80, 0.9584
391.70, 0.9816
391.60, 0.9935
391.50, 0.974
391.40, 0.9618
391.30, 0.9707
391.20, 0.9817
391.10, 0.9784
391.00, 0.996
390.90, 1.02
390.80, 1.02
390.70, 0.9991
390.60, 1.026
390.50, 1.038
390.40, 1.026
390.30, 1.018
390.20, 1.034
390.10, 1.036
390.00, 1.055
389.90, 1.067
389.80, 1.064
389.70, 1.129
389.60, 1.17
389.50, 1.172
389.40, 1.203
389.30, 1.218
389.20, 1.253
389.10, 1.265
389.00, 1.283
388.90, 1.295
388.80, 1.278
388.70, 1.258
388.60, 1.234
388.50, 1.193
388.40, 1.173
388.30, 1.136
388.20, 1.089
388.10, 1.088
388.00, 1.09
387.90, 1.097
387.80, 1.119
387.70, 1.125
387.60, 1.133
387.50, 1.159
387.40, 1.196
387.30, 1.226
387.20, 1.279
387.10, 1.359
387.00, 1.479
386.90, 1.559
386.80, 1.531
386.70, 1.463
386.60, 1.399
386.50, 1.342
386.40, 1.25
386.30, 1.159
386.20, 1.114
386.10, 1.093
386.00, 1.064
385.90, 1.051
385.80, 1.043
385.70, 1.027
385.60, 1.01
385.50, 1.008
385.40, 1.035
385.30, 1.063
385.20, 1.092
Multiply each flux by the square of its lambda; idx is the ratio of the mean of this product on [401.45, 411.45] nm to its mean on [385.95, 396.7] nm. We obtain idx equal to 0.9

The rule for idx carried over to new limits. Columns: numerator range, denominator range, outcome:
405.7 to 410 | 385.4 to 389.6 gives 0.87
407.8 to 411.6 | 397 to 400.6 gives 1.12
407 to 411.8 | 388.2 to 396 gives 1.05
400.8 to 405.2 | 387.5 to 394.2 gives 0.87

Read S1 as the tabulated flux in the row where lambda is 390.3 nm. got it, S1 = 1.018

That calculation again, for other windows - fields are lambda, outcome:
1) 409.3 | 1.021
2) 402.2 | 0.8645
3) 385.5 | 1.008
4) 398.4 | 0.9686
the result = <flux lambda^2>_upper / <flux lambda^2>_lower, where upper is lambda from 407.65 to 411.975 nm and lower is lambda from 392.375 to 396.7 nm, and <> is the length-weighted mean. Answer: 1.07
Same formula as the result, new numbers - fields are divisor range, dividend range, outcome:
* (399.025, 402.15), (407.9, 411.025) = 1.21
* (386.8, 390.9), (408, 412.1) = 0.95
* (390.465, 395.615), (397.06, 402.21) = 0.99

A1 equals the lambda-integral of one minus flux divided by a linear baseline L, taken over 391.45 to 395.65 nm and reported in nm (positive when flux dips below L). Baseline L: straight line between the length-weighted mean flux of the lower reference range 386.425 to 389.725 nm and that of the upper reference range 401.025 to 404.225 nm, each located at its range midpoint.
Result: 0.51 nm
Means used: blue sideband 1.24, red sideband 0.863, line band 0.965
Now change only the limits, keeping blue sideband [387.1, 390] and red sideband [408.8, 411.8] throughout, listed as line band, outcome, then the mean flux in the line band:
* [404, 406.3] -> 0.45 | 0.853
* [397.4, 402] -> 0.77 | 0.916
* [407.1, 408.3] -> 0.14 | 0.924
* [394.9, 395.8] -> 0.12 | 0.987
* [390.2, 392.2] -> 0.30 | 0.989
